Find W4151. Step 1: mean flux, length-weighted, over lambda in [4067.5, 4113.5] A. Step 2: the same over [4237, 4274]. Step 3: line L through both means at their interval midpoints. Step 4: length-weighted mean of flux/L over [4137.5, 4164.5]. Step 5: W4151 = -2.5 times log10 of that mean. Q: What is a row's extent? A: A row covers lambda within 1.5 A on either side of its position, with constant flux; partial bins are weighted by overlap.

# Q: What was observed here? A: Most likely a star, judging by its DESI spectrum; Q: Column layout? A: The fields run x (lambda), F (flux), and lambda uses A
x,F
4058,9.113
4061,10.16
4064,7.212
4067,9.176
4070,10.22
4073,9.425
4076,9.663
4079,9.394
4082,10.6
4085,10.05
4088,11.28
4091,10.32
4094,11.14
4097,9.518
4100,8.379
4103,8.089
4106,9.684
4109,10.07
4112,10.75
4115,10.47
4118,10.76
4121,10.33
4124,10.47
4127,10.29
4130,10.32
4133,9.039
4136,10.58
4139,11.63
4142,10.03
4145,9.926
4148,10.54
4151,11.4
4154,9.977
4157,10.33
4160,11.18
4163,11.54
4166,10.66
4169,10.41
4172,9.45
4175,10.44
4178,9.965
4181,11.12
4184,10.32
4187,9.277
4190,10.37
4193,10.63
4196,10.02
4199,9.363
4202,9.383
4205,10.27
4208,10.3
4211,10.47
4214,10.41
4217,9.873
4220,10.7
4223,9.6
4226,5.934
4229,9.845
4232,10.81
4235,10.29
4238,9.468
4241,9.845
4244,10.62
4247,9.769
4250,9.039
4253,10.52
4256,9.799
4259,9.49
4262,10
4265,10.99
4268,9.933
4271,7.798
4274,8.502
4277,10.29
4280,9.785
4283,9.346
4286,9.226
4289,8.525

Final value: -0.10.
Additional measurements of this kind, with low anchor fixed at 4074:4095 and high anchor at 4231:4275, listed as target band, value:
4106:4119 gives -0.02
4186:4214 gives -0.01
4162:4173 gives -0.05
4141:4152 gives -0.04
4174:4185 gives -0.05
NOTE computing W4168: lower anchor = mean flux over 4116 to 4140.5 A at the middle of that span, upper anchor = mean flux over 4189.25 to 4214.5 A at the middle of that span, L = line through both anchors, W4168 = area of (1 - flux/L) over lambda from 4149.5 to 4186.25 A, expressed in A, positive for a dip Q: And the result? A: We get -1.0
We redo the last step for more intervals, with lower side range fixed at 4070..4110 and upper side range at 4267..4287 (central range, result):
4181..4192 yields -0.7 A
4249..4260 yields -0.5 A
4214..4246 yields -1.1 A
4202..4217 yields -1.2 A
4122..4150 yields -1.9 A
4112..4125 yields -1.1 A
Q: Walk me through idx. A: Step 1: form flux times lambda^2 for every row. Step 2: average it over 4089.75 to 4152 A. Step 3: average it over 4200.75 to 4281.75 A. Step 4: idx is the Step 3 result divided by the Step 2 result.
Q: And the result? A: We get 1.02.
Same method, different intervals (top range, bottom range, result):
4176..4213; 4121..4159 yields 1.00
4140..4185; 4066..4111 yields 1.11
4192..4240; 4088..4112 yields 1.06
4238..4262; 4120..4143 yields 1.01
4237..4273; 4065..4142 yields 1.04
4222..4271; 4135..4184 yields 0.96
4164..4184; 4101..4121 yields 1.07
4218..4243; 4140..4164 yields 0.94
